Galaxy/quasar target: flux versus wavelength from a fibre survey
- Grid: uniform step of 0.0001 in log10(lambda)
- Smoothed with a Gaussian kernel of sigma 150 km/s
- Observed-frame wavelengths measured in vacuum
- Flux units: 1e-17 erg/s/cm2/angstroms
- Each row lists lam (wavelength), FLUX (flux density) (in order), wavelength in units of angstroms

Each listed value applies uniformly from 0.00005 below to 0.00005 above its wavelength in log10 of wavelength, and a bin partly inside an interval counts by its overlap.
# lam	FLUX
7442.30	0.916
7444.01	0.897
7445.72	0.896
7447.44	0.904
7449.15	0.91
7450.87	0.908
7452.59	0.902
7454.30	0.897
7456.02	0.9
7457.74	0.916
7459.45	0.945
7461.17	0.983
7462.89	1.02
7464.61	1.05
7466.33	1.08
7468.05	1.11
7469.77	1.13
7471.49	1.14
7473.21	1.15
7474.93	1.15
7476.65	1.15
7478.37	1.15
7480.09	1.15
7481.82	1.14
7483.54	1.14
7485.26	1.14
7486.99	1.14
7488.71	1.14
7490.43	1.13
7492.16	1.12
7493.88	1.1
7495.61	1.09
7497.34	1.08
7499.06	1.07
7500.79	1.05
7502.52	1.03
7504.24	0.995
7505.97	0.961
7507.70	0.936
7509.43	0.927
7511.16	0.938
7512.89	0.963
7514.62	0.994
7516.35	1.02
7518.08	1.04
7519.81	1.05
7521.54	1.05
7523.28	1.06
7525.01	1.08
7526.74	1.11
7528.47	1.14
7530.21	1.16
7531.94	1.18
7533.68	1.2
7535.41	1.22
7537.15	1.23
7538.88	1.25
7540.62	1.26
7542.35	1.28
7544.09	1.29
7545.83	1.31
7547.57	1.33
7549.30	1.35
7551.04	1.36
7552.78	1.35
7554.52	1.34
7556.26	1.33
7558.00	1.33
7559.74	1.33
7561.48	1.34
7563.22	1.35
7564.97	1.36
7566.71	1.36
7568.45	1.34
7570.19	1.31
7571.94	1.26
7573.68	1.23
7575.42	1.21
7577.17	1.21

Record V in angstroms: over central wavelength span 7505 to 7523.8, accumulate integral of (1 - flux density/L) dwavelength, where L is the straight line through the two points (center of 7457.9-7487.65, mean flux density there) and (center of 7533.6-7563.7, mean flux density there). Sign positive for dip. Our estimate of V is 3.40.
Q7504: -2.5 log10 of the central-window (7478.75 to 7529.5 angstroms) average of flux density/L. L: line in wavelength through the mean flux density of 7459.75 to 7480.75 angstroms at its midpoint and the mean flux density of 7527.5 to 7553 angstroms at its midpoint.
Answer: 0.11 mag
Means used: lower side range 1.1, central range 1.06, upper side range 1.26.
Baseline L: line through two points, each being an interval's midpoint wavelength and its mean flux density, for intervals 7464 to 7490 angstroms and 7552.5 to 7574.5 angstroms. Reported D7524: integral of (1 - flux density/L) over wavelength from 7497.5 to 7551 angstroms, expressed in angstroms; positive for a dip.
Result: 5.20 angstroms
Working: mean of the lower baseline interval 1.13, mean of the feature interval 1.12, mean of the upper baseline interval 1.32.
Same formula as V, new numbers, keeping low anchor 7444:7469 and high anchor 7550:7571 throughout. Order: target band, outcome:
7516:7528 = 1.4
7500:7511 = 1.5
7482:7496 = -0.7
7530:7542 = 0.3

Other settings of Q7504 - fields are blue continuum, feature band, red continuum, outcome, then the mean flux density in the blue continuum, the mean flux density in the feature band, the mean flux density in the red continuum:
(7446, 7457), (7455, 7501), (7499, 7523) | -0.15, 0.902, 1.09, 1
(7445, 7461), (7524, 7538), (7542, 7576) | 0.04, 0.912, 1.16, 1.32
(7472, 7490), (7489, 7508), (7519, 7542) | 0.09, 1.15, 1.06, 1.16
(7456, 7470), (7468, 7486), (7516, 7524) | -0.12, 1.02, 1.14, 1.04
